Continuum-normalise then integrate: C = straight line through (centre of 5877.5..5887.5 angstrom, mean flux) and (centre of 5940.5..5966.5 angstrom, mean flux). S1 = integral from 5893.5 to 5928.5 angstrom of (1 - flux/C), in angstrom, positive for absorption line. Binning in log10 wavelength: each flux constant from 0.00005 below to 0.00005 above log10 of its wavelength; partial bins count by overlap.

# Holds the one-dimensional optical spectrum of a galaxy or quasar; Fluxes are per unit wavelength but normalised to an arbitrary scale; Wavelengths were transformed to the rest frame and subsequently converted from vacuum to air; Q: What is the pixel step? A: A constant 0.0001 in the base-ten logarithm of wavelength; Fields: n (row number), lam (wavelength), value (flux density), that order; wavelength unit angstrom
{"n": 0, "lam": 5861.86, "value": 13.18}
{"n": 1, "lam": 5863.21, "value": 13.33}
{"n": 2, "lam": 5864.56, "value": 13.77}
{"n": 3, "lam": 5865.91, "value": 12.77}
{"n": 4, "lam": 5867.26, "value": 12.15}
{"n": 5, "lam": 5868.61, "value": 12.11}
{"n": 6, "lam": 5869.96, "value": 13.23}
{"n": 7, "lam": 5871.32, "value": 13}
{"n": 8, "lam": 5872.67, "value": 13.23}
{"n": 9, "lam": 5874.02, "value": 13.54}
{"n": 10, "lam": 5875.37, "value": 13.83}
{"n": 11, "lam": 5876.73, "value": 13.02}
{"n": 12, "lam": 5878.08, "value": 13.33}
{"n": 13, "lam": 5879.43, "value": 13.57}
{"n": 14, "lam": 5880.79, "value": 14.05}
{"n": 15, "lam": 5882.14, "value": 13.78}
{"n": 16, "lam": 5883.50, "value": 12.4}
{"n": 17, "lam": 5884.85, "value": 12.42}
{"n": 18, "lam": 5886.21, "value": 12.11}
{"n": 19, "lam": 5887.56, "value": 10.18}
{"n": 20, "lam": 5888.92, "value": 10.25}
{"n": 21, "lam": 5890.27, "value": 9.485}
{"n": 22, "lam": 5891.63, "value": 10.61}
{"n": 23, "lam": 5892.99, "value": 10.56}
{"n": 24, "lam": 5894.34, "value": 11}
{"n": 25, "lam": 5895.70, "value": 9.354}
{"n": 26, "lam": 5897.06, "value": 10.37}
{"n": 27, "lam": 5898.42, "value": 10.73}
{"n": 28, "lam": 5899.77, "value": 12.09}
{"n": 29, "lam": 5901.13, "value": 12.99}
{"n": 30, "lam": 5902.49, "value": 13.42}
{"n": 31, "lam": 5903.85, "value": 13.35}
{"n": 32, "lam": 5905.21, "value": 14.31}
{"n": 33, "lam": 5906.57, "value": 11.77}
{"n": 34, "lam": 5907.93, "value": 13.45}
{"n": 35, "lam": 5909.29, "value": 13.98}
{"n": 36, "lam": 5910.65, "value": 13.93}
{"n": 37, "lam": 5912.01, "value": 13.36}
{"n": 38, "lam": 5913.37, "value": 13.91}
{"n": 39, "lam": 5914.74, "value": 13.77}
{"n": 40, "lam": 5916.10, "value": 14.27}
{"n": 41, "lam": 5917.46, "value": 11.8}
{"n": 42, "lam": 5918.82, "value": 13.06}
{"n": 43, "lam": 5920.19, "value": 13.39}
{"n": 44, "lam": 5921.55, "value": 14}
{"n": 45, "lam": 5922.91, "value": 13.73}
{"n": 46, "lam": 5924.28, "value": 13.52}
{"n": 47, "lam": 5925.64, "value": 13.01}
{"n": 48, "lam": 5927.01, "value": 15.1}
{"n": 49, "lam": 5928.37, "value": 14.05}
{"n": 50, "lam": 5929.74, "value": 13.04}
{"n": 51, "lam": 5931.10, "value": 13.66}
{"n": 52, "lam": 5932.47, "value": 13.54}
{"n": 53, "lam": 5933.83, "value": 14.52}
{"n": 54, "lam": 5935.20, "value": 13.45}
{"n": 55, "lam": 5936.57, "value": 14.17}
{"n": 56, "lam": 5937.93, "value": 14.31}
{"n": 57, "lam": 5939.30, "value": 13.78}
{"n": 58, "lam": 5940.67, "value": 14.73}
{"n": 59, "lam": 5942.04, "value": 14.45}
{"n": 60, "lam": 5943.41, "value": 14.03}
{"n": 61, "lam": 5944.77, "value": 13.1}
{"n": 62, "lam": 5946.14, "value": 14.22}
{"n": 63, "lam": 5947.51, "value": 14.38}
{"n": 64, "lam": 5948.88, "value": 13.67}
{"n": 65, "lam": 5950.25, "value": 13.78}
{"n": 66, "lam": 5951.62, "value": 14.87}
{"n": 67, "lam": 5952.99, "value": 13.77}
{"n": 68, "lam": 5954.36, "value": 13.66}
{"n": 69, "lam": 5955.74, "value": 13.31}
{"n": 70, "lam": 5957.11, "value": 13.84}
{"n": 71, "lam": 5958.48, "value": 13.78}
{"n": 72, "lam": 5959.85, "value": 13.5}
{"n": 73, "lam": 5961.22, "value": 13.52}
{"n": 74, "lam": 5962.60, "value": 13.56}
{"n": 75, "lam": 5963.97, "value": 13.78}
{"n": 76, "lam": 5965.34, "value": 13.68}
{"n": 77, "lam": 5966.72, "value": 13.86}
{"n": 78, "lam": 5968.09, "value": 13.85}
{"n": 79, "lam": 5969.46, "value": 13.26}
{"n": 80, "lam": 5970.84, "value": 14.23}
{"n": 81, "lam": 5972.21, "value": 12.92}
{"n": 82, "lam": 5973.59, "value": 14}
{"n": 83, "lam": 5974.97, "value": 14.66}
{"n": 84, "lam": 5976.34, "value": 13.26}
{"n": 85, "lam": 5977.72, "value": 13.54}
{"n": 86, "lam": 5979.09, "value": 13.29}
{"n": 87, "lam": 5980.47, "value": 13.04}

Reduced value 0.89 angstrom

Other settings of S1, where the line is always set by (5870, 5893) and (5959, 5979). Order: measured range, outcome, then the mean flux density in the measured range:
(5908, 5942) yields -1.91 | 13.8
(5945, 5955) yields -0.46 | 14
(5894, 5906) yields 0.65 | 12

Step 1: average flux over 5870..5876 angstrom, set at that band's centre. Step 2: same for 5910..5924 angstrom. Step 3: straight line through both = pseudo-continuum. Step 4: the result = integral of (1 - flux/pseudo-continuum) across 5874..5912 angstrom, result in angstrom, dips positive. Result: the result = 3.3 angstrom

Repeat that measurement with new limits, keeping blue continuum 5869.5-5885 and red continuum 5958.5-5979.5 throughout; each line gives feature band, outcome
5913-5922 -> 0.0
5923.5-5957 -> -0.9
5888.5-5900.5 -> 2.6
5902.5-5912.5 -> 0.0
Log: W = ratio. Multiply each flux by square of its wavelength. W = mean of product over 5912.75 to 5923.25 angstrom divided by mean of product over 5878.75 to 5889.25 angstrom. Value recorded 1.10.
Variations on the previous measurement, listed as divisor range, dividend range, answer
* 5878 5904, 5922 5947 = 1.20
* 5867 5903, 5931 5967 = 1.17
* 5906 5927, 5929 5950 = 1.04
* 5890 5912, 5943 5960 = 1.17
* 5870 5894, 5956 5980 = 1.14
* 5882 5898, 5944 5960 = 1.29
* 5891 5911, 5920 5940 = 1.15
